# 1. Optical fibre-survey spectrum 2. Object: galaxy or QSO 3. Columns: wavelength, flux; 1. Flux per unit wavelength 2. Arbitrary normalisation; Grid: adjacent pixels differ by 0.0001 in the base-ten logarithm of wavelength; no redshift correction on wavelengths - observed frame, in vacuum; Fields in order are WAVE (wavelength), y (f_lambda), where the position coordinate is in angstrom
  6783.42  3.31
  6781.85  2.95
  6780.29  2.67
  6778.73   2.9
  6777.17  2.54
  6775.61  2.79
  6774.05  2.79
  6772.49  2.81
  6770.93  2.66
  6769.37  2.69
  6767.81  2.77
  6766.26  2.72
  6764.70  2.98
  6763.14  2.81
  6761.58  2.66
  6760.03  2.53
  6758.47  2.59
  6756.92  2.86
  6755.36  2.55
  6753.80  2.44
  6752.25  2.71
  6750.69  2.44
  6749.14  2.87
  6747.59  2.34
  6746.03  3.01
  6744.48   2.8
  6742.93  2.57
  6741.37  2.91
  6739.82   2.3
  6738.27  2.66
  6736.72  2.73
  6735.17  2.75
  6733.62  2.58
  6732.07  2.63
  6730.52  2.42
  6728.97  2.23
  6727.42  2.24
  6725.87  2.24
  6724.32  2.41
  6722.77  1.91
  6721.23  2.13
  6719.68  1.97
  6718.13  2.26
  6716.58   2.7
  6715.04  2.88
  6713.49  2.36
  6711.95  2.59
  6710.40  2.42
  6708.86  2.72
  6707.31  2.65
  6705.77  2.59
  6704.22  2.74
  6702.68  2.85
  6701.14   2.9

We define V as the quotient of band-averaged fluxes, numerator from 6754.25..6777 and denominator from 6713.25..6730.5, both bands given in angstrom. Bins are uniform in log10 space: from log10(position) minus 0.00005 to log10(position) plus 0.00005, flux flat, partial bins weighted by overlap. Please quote 1.18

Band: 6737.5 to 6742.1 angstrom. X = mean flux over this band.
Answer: 2.62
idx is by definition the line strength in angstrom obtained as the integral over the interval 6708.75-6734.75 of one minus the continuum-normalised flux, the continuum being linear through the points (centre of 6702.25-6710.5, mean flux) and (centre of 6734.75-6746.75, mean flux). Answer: 2.9 angstrom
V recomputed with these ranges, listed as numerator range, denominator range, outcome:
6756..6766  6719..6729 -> 1.27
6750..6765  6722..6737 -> 1.10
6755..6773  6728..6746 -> 1.04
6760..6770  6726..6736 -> 1.12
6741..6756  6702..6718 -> 1.01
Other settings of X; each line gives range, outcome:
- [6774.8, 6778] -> 2.67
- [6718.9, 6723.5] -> 2.01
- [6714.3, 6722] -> 2.39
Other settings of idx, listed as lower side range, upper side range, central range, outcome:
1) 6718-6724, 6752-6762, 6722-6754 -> -2.8 angstrom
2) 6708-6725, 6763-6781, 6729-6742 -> -0.4 angstrom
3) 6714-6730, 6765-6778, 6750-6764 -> -0.1 angstrom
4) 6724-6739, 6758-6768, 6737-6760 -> -0.2 angstrom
